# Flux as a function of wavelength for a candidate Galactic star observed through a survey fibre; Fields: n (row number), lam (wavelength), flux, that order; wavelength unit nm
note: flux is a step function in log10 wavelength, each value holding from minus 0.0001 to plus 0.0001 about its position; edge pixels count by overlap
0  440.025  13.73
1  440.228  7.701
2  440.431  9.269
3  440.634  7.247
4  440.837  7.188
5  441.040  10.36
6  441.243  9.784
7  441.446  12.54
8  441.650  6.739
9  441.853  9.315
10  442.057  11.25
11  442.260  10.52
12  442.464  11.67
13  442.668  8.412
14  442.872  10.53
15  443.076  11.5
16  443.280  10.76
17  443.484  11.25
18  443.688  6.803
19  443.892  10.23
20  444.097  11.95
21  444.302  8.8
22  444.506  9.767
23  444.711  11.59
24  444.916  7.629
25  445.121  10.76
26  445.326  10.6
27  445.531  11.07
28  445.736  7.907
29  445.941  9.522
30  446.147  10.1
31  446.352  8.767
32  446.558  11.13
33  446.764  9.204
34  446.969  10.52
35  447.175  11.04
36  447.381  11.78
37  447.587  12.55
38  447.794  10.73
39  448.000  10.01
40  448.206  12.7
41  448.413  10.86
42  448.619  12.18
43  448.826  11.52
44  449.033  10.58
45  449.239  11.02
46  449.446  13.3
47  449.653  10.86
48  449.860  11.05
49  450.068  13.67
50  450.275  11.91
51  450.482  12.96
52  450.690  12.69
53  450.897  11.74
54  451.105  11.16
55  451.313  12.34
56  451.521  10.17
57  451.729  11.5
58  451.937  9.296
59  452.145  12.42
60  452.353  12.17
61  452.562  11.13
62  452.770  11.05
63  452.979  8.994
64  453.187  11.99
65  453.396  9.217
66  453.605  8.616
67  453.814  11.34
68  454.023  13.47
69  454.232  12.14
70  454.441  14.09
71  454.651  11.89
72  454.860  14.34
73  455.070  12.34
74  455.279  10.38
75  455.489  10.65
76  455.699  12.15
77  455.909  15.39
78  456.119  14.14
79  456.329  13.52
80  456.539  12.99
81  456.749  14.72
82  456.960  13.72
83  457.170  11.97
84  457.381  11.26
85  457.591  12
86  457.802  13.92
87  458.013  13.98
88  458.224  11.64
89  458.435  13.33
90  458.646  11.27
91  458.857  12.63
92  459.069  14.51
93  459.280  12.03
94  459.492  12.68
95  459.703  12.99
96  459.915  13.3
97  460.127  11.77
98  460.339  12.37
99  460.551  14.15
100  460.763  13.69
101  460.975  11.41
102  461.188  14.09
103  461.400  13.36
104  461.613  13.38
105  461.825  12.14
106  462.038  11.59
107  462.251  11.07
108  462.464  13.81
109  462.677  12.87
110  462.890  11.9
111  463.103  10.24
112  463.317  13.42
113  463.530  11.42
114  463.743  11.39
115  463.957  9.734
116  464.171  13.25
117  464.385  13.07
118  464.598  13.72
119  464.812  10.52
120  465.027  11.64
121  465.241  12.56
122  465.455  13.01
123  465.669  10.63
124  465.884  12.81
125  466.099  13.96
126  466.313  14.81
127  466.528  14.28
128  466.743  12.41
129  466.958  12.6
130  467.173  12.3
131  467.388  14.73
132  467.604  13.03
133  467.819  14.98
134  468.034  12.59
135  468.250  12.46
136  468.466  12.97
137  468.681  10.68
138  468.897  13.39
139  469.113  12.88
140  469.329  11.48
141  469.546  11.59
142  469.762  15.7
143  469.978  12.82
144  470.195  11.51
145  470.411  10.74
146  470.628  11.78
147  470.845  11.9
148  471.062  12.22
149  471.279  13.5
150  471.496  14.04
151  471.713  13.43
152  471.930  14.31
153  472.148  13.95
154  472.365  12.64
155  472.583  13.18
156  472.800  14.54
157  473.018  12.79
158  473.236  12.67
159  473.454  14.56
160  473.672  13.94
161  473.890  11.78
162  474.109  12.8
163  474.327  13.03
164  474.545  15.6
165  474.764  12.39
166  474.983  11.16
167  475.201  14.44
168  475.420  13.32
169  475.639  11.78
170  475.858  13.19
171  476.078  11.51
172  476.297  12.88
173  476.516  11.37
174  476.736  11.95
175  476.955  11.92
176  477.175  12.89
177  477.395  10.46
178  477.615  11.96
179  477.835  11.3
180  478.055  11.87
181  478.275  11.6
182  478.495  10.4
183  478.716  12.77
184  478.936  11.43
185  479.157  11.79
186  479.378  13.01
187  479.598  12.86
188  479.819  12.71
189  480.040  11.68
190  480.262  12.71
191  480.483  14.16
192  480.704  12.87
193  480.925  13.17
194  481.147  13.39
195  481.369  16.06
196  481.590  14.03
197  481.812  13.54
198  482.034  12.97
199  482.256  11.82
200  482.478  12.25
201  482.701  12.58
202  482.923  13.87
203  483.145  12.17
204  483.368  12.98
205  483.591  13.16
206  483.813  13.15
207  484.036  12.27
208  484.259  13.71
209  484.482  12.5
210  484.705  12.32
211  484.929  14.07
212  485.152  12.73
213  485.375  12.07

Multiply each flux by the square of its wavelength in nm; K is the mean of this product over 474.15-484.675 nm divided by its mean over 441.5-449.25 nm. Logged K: 1.4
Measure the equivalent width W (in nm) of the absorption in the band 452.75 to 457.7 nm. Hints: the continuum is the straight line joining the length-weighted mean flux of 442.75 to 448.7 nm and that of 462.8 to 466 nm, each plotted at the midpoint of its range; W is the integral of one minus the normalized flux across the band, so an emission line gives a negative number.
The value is -0.44 nm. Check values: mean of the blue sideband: 10.4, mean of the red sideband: 12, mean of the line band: 12.2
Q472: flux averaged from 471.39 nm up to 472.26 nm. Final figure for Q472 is 13.9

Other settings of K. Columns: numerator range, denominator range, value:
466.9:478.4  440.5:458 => 1.26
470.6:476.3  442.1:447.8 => 1.45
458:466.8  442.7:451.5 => 1.24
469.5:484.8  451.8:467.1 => 1.11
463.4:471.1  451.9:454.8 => 1.17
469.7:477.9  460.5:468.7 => 1.05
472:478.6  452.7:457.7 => 1.13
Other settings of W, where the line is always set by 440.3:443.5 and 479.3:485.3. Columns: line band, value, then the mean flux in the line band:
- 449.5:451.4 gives -0.28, 12.1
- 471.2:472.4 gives -0.15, 13.7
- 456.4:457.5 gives -0.19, 12.9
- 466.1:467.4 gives -0.18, 13.5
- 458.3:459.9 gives -0.22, 12.8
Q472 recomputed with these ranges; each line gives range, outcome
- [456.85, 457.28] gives 12.8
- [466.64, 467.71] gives 13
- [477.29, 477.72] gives 11.2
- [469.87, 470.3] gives 12.2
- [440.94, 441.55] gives 10.9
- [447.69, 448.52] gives 11.1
